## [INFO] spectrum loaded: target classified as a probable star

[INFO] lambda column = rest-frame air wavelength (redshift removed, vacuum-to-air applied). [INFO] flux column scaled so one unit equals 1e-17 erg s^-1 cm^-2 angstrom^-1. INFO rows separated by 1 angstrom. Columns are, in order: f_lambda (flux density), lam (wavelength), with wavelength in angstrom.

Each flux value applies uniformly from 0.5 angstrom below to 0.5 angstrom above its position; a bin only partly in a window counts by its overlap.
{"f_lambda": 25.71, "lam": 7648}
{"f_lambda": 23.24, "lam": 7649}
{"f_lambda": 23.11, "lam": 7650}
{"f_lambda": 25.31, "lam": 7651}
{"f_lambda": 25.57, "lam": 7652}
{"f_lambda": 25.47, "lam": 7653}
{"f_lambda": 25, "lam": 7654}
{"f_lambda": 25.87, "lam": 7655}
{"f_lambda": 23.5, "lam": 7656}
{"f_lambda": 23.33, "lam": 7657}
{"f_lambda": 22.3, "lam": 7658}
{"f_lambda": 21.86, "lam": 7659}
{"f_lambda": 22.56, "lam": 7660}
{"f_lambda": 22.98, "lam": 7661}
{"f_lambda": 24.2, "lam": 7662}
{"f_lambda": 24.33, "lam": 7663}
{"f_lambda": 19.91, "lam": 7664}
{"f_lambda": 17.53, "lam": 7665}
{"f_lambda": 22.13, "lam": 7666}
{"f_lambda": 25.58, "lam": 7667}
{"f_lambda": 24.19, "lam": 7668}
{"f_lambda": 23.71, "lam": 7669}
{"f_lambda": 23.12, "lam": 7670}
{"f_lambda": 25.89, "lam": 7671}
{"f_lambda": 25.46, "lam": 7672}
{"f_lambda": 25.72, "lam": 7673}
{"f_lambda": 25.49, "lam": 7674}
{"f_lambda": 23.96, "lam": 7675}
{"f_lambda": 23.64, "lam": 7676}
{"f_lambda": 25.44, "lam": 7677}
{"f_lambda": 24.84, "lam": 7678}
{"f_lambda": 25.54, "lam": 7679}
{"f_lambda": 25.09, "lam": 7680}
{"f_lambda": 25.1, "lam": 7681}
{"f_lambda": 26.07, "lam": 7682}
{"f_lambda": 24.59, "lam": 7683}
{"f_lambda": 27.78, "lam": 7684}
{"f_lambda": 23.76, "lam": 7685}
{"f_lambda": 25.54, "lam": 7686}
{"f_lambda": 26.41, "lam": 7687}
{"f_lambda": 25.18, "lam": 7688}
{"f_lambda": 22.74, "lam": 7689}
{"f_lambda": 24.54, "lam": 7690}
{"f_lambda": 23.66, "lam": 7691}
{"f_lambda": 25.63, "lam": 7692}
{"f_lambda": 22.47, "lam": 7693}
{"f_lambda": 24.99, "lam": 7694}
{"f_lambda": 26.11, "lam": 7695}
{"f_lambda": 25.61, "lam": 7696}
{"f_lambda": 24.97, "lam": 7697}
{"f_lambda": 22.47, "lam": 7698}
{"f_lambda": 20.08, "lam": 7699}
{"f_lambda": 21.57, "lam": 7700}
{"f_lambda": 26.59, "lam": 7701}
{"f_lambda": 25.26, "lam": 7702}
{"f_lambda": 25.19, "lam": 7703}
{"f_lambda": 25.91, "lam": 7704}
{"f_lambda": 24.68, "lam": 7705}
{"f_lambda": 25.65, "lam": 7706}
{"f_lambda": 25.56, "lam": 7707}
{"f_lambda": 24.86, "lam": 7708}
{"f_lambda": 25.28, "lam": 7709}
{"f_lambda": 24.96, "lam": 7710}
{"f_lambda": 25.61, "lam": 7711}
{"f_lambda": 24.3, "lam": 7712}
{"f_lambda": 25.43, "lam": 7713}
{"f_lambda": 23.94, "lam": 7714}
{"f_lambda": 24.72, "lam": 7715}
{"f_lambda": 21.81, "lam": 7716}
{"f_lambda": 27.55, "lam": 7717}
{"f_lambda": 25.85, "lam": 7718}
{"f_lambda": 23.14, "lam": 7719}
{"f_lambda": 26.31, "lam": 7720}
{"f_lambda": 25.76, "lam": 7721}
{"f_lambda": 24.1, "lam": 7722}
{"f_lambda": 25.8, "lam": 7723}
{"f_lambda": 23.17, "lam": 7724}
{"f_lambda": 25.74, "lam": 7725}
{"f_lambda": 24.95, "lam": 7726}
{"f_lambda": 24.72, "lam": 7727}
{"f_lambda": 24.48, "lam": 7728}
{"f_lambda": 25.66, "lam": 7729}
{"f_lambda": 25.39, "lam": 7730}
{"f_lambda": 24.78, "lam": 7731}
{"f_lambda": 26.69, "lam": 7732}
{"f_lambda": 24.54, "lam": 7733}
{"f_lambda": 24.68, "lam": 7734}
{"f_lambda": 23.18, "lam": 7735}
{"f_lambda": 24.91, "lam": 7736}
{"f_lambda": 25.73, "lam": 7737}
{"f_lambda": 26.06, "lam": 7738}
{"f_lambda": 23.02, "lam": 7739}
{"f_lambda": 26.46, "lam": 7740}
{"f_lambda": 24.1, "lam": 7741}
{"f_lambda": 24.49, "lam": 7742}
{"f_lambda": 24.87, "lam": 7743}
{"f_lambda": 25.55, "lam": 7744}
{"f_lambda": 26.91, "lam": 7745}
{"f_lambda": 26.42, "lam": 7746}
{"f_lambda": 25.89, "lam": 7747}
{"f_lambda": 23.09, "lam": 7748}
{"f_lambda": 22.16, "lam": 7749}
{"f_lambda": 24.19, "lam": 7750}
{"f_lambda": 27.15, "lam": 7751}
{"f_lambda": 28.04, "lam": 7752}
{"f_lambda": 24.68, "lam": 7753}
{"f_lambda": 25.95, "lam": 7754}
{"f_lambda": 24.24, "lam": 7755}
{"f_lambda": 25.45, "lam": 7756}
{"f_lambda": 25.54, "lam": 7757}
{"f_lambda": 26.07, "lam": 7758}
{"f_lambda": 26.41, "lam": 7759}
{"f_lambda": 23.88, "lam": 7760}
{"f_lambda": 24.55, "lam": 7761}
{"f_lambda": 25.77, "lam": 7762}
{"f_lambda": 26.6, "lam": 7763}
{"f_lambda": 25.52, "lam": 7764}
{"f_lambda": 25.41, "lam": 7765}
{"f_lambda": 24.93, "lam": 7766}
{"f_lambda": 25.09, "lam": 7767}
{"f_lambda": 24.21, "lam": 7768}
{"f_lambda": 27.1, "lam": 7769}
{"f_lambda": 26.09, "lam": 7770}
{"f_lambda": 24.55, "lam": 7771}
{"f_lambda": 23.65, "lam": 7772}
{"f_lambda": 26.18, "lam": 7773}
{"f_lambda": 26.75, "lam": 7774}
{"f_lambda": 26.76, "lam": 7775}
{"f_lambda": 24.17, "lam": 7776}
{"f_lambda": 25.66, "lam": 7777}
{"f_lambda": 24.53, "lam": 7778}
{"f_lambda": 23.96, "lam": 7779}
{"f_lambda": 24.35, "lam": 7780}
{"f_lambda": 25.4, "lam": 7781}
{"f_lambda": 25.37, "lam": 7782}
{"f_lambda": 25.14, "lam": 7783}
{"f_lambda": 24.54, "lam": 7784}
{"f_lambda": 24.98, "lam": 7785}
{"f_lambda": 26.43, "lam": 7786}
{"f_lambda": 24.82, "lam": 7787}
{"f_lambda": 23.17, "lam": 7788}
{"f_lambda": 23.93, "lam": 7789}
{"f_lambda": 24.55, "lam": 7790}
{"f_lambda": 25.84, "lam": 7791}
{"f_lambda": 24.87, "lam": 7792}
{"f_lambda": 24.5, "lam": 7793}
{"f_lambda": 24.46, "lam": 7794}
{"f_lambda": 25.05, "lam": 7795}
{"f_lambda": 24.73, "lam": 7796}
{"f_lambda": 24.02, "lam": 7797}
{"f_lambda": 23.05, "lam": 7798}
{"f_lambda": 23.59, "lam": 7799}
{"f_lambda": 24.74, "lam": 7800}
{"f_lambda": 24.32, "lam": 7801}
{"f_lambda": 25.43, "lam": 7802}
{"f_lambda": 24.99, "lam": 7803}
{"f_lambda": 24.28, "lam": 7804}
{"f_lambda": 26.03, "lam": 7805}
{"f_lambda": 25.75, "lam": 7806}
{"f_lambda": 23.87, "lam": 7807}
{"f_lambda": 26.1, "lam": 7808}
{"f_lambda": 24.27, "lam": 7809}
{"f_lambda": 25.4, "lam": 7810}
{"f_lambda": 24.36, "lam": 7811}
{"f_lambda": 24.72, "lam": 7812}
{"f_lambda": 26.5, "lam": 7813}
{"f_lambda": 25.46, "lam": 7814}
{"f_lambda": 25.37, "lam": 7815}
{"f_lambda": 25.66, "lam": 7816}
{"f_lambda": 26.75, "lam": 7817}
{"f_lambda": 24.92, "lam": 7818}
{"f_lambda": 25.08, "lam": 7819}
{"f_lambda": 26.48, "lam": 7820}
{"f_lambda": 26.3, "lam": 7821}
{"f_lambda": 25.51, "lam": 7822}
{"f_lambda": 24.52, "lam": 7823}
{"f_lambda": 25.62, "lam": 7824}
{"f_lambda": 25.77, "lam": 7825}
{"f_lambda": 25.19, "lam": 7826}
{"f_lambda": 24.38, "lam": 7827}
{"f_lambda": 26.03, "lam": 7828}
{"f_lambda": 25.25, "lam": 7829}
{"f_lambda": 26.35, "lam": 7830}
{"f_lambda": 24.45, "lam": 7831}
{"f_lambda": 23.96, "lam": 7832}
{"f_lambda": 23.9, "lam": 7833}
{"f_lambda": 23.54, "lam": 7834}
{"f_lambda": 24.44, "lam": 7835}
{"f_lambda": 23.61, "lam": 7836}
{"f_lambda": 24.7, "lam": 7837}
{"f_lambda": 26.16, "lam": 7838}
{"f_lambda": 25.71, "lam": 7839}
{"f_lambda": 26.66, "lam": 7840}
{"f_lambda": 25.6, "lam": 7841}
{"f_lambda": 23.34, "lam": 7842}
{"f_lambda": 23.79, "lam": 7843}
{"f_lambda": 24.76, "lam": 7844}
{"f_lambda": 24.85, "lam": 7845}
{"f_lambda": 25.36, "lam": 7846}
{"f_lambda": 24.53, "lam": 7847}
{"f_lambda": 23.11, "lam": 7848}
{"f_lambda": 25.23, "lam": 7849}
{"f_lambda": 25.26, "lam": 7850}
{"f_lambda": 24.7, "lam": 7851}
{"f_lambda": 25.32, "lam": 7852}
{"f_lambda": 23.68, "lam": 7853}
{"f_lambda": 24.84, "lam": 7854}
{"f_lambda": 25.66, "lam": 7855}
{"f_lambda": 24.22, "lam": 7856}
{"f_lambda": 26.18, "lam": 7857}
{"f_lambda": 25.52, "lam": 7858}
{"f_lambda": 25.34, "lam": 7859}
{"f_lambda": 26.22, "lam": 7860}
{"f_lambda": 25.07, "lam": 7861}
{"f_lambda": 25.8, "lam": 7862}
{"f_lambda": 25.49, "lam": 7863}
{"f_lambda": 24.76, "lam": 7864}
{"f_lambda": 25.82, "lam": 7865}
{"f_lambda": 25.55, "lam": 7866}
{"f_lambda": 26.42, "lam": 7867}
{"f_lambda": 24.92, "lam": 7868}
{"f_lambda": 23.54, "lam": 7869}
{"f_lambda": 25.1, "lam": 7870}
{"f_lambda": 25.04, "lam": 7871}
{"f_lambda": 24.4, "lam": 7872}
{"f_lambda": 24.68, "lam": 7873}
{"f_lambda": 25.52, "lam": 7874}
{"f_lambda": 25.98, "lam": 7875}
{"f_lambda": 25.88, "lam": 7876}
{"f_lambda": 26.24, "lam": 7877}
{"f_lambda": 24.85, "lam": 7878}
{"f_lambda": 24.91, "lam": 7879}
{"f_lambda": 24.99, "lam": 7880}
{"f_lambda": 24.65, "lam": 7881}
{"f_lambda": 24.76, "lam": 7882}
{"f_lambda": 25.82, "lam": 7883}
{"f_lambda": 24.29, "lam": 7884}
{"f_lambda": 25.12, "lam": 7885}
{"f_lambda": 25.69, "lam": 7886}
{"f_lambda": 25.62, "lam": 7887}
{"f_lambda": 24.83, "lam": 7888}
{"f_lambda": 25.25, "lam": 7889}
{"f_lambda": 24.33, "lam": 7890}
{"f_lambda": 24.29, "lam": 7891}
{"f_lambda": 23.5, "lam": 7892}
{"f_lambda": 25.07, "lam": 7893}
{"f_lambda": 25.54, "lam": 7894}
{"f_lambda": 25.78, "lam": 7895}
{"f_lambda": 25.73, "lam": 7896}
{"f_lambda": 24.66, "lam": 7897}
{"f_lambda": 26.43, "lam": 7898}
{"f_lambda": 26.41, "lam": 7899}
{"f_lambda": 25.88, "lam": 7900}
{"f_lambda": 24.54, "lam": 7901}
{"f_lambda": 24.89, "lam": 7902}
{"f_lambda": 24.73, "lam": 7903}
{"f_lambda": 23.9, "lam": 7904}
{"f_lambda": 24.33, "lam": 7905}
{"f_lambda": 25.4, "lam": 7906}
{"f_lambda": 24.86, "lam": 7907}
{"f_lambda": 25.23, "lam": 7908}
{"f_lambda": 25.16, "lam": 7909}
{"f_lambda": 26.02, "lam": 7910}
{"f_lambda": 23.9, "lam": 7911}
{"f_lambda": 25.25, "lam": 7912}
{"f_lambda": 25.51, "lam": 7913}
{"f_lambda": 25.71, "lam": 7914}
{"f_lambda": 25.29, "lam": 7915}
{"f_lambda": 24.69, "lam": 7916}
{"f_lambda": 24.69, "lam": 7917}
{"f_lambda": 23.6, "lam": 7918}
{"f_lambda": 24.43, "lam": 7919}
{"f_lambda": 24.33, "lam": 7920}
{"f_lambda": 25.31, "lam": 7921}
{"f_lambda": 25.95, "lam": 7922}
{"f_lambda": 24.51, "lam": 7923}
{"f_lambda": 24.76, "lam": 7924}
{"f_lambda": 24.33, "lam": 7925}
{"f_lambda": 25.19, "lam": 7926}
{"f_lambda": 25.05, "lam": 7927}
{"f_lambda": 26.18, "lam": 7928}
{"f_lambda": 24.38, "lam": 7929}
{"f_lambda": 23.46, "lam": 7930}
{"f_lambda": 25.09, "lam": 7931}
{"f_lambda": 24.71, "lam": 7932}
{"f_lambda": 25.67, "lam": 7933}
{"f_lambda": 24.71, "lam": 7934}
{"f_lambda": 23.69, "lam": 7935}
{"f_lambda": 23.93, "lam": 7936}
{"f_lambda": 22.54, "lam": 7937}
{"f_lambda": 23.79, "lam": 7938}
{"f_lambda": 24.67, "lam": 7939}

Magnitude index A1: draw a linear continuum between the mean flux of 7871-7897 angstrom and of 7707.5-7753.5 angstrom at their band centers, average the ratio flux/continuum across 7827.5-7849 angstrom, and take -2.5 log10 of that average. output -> 0.01 mag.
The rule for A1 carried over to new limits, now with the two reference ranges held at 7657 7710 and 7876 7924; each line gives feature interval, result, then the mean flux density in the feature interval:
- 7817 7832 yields -0.03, 25.4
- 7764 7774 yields -0.03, 25.3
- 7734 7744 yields -0.01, 24.8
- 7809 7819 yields -0.03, 25.4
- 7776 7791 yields -0.01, 24.8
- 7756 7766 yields -0.04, 25.5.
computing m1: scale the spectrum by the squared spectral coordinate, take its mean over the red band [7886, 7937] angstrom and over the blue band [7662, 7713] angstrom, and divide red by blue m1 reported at 1.1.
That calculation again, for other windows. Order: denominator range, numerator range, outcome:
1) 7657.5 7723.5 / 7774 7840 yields 1.05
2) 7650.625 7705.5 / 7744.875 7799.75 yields 1.06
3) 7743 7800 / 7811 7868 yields 1.02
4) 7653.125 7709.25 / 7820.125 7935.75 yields 1.08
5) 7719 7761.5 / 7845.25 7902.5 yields 1.04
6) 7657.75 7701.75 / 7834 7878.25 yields 1.09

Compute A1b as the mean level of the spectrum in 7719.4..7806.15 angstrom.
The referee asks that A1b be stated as 25.1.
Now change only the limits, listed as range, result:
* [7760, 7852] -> 25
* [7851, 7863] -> 25.2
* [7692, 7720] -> 24.7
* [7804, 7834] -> 25.3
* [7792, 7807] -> 24.6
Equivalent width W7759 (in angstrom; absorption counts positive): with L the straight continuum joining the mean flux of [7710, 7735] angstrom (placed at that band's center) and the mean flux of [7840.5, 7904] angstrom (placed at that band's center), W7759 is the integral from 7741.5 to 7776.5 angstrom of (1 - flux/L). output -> -0.6 angstrom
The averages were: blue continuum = 24.9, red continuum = 25.1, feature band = 25.4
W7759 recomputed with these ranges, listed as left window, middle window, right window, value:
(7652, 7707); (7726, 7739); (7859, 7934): -0.3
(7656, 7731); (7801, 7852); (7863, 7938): -0.6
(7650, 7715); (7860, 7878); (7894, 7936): -0.3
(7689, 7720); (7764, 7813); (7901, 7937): -0.5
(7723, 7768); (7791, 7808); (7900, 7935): 0.3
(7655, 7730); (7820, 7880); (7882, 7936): -0.6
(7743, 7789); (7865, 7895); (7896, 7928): 0.0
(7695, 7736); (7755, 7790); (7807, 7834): -0.2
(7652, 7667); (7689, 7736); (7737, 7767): -0.7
